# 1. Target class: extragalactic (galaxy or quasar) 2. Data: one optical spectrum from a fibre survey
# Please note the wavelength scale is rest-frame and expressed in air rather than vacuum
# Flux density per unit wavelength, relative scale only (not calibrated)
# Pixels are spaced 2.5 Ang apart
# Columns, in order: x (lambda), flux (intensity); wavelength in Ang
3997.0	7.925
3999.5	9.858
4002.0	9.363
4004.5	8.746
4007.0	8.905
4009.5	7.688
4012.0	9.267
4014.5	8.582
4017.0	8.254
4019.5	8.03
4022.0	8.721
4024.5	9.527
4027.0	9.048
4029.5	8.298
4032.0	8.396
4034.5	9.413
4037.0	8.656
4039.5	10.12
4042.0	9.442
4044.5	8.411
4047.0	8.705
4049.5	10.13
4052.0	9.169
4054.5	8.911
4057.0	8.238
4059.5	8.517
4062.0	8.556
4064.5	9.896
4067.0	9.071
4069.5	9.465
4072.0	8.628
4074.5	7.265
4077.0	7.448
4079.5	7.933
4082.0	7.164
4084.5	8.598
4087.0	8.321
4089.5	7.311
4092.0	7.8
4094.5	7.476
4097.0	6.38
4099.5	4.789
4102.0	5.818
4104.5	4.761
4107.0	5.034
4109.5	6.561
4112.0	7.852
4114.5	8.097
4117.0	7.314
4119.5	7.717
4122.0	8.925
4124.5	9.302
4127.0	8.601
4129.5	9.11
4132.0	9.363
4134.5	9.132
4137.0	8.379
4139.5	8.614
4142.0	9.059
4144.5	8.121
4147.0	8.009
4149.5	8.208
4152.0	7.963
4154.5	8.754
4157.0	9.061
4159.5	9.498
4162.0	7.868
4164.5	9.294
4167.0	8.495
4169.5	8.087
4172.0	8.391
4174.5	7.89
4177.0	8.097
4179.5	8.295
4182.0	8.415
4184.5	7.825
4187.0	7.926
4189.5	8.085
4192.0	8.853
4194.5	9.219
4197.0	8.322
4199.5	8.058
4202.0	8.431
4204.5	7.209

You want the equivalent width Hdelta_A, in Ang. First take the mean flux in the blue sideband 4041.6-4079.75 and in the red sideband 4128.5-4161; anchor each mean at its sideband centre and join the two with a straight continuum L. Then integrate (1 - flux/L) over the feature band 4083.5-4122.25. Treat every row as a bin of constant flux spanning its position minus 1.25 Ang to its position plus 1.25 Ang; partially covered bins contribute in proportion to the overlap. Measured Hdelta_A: 7.7 Ang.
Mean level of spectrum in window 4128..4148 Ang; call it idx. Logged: 8.73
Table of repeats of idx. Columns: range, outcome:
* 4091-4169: 7.92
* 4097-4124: 6.75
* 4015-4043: 8.89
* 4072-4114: 6.98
